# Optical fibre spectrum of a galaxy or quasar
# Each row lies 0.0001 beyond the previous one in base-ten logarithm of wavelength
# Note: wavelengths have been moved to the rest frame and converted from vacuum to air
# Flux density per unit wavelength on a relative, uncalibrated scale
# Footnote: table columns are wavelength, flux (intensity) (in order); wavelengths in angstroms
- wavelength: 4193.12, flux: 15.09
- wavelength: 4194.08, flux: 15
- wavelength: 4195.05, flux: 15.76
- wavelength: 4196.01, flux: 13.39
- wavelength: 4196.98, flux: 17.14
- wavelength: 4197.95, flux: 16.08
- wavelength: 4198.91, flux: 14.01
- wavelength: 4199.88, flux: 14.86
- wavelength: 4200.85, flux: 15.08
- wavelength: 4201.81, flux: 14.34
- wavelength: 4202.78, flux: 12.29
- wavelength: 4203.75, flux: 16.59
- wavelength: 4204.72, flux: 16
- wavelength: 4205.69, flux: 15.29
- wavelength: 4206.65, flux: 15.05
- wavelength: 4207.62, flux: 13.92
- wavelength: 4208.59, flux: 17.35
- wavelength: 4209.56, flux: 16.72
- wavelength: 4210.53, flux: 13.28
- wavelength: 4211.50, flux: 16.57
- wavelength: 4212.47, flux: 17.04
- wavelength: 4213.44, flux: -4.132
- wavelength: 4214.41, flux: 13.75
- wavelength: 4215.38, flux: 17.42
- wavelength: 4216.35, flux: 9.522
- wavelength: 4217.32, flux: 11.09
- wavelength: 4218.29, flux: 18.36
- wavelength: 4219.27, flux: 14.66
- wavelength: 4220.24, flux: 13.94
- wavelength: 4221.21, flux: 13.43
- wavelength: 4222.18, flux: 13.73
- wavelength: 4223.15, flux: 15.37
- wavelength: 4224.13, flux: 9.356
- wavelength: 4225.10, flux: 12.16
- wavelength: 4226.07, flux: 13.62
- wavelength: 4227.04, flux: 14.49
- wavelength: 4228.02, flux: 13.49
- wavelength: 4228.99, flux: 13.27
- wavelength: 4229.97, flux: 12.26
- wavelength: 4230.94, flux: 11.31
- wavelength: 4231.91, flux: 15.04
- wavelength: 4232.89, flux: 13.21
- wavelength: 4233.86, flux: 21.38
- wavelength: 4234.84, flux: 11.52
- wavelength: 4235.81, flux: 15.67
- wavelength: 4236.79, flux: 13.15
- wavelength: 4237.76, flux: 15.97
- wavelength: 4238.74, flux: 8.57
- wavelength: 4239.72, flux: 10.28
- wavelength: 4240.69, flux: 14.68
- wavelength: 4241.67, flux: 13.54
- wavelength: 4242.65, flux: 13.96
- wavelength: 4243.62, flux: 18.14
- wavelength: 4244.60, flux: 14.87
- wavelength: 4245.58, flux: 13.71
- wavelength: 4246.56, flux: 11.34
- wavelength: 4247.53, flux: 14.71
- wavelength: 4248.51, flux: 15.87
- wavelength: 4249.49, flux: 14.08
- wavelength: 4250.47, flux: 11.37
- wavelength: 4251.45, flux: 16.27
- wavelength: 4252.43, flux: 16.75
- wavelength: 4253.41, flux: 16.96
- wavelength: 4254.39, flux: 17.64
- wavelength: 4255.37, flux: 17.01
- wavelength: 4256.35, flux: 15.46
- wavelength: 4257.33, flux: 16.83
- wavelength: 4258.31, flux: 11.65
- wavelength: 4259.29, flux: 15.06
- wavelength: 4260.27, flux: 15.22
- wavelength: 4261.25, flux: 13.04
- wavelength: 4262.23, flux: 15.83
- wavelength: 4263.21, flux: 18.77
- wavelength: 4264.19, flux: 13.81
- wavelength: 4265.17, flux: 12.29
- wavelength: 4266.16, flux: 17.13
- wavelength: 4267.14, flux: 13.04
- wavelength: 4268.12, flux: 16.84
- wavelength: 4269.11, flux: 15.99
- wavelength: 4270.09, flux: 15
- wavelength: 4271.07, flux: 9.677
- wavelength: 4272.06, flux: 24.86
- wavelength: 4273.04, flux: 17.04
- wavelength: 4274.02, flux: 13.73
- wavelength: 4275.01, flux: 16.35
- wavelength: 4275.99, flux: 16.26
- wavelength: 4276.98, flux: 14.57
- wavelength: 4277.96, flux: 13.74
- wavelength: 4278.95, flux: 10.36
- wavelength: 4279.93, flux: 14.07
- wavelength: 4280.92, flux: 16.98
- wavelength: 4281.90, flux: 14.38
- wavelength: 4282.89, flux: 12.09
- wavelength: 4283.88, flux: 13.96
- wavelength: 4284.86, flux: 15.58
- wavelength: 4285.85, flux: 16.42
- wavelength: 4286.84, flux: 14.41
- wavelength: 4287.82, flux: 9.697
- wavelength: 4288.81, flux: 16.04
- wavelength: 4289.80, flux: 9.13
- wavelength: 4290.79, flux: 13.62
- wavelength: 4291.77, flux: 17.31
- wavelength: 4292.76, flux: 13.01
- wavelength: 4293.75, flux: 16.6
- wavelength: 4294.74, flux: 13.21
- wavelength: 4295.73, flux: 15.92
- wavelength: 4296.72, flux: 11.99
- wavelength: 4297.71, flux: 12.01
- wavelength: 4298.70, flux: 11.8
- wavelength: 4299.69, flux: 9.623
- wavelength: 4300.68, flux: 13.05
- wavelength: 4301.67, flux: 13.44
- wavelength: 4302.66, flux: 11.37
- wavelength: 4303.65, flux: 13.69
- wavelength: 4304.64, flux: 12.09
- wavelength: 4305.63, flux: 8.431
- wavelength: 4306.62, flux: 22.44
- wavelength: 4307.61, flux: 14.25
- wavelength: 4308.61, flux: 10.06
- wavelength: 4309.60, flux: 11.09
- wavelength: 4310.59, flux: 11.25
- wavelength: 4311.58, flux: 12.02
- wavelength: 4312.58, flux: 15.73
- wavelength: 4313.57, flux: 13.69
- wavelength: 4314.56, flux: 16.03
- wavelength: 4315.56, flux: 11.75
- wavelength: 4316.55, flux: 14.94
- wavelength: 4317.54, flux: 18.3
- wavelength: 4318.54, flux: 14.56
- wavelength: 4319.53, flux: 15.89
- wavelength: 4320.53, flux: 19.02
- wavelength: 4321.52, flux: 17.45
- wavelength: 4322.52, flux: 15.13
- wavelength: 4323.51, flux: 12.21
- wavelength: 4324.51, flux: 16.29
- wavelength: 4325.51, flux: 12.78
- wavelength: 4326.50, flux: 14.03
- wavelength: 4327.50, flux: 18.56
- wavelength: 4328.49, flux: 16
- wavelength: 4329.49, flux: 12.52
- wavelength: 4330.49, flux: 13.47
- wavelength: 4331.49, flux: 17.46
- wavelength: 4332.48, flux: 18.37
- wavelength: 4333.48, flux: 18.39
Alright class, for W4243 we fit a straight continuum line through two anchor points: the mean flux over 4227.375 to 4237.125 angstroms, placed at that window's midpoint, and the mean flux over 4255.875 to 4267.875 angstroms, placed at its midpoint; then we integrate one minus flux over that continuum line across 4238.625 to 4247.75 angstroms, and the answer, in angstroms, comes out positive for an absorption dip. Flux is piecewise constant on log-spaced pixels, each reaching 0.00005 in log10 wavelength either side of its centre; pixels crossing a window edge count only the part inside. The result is 0.5 angstroms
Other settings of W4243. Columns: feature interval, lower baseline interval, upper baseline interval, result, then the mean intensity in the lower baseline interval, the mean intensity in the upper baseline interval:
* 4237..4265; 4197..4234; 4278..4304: -1.91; 13.9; 13.5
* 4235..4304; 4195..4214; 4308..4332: 0.47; 14.3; 14.6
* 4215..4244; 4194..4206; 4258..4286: 2.50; 15.1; 15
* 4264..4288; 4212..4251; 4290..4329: -1.79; 13.4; 14.1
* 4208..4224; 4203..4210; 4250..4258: 2.25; 15.7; 15.9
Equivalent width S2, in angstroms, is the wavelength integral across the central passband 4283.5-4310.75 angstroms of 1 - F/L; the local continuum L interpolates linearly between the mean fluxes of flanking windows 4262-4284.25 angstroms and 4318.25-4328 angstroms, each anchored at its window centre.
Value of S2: 3.63 angstroms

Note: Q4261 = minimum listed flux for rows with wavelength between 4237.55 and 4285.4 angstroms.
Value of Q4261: 8.57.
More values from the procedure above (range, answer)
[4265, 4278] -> 9.677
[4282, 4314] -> 8.431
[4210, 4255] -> -4.132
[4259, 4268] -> 12.29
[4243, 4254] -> 11.34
